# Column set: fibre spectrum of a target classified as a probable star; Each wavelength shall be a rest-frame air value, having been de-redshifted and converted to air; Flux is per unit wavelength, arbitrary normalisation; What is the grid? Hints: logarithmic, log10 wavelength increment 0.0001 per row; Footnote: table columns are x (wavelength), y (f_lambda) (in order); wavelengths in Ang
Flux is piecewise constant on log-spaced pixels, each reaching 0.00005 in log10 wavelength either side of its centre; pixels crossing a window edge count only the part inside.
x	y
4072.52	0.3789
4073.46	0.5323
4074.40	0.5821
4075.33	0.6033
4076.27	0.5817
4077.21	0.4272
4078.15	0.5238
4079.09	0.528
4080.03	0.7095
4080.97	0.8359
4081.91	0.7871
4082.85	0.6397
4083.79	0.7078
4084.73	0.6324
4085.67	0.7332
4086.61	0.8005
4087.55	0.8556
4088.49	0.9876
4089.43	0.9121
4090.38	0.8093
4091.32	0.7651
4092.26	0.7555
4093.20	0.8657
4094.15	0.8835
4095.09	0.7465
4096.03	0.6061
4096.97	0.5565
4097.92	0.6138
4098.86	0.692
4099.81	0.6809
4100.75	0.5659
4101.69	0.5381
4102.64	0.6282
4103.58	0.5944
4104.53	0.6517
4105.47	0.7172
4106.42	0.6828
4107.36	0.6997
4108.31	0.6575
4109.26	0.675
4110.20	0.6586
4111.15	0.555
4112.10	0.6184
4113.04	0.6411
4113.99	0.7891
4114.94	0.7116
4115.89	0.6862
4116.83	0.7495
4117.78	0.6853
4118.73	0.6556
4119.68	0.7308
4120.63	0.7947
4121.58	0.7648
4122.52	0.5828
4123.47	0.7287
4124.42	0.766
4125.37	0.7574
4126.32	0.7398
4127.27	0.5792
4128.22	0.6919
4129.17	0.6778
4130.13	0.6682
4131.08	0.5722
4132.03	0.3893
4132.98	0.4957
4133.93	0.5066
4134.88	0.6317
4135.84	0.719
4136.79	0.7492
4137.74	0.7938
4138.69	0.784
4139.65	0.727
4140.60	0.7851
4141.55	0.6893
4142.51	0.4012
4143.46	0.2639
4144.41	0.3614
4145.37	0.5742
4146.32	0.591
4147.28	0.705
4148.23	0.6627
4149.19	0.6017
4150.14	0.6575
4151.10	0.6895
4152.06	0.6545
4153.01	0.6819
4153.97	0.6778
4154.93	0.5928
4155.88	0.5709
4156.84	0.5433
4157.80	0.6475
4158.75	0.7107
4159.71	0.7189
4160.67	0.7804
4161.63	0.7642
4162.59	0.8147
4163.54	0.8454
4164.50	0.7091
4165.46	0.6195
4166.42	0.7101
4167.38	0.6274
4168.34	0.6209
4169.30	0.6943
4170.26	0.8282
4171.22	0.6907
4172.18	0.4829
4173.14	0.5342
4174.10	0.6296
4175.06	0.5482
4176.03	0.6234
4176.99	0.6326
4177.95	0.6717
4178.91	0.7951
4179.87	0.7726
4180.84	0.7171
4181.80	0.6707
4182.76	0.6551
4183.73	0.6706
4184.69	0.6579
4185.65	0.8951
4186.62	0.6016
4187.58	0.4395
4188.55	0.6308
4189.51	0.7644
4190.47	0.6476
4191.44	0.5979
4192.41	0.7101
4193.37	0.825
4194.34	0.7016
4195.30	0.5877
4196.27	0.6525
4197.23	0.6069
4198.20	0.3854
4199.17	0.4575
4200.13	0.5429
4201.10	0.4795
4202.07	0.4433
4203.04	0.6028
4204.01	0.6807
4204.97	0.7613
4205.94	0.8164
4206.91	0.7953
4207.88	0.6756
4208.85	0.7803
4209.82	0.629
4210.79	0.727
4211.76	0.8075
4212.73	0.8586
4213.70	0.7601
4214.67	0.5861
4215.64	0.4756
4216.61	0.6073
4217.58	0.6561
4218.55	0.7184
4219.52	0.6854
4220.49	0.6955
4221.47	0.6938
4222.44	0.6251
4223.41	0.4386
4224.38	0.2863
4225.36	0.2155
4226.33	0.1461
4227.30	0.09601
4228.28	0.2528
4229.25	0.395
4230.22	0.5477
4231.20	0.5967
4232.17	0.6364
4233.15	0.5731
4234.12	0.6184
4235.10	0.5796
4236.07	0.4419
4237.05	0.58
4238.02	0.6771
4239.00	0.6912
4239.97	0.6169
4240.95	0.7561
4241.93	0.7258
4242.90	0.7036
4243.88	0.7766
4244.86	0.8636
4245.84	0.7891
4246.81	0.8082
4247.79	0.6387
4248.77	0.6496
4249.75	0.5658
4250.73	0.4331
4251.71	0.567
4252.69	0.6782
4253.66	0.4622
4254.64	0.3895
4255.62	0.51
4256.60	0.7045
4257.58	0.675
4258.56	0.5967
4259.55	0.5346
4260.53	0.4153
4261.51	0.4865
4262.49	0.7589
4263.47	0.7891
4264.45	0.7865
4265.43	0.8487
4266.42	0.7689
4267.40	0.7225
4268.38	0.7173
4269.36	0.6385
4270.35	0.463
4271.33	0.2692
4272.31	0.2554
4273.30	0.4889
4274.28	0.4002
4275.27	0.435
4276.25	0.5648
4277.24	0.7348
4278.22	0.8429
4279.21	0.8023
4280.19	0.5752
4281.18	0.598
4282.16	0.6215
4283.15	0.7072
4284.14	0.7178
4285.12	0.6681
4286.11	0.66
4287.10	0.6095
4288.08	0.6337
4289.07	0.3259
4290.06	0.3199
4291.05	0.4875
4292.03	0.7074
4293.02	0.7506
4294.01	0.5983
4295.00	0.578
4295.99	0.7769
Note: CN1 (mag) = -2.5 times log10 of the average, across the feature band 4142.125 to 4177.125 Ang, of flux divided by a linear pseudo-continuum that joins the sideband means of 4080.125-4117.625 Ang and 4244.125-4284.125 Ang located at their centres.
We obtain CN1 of 0.07 mag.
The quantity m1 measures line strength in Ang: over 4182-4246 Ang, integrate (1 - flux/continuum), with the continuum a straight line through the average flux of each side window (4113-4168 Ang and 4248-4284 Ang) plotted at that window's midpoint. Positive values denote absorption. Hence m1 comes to 1.04 Ang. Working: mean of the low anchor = 0.662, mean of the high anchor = 0.597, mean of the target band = 0.614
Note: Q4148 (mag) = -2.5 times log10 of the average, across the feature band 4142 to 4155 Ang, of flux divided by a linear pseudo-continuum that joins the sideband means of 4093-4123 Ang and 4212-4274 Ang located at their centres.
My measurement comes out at 0.12 mag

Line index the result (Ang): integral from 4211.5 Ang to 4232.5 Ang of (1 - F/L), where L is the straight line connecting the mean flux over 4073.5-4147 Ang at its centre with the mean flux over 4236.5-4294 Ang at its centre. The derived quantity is 3.4 Ang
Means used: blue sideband 0.668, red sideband 0.62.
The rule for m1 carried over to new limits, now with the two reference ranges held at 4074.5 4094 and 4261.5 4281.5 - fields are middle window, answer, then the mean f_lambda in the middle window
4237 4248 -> -1.6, 0.727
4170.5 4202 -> 1.6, 0.633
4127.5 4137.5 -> 1.2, 0.614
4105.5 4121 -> 0.4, 0.687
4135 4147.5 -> 1.2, 0.625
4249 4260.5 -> 1.4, 0.552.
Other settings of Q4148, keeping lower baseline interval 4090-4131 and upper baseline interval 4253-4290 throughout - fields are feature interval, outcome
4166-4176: 0.03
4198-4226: 0.02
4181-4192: -0.02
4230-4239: 0.05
